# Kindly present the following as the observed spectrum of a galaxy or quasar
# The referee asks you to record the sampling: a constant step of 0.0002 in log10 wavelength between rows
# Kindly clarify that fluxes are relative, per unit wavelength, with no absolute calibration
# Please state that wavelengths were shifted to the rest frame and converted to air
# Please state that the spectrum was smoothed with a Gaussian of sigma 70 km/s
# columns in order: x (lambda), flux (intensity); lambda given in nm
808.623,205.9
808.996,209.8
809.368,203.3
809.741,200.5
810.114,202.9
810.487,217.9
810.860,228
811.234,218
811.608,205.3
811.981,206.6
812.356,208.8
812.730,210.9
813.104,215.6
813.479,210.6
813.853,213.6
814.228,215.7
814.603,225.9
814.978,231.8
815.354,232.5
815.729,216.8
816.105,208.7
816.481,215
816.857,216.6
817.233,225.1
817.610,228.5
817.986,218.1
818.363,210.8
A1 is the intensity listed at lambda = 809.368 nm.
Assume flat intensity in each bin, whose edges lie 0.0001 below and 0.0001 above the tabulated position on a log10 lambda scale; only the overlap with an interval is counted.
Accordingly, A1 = 203.3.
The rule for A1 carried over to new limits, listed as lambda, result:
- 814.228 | 215.7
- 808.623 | 205.9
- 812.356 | 208.8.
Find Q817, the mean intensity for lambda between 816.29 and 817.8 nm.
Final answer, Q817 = 221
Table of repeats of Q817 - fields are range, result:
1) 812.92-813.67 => 213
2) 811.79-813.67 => 211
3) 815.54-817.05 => 214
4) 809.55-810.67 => 207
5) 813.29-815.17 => 220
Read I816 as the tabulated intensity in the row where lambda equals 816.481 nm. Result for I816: 215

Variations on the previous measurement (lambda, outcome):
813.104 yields 215.6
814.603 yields 225.9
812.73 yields 210.9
